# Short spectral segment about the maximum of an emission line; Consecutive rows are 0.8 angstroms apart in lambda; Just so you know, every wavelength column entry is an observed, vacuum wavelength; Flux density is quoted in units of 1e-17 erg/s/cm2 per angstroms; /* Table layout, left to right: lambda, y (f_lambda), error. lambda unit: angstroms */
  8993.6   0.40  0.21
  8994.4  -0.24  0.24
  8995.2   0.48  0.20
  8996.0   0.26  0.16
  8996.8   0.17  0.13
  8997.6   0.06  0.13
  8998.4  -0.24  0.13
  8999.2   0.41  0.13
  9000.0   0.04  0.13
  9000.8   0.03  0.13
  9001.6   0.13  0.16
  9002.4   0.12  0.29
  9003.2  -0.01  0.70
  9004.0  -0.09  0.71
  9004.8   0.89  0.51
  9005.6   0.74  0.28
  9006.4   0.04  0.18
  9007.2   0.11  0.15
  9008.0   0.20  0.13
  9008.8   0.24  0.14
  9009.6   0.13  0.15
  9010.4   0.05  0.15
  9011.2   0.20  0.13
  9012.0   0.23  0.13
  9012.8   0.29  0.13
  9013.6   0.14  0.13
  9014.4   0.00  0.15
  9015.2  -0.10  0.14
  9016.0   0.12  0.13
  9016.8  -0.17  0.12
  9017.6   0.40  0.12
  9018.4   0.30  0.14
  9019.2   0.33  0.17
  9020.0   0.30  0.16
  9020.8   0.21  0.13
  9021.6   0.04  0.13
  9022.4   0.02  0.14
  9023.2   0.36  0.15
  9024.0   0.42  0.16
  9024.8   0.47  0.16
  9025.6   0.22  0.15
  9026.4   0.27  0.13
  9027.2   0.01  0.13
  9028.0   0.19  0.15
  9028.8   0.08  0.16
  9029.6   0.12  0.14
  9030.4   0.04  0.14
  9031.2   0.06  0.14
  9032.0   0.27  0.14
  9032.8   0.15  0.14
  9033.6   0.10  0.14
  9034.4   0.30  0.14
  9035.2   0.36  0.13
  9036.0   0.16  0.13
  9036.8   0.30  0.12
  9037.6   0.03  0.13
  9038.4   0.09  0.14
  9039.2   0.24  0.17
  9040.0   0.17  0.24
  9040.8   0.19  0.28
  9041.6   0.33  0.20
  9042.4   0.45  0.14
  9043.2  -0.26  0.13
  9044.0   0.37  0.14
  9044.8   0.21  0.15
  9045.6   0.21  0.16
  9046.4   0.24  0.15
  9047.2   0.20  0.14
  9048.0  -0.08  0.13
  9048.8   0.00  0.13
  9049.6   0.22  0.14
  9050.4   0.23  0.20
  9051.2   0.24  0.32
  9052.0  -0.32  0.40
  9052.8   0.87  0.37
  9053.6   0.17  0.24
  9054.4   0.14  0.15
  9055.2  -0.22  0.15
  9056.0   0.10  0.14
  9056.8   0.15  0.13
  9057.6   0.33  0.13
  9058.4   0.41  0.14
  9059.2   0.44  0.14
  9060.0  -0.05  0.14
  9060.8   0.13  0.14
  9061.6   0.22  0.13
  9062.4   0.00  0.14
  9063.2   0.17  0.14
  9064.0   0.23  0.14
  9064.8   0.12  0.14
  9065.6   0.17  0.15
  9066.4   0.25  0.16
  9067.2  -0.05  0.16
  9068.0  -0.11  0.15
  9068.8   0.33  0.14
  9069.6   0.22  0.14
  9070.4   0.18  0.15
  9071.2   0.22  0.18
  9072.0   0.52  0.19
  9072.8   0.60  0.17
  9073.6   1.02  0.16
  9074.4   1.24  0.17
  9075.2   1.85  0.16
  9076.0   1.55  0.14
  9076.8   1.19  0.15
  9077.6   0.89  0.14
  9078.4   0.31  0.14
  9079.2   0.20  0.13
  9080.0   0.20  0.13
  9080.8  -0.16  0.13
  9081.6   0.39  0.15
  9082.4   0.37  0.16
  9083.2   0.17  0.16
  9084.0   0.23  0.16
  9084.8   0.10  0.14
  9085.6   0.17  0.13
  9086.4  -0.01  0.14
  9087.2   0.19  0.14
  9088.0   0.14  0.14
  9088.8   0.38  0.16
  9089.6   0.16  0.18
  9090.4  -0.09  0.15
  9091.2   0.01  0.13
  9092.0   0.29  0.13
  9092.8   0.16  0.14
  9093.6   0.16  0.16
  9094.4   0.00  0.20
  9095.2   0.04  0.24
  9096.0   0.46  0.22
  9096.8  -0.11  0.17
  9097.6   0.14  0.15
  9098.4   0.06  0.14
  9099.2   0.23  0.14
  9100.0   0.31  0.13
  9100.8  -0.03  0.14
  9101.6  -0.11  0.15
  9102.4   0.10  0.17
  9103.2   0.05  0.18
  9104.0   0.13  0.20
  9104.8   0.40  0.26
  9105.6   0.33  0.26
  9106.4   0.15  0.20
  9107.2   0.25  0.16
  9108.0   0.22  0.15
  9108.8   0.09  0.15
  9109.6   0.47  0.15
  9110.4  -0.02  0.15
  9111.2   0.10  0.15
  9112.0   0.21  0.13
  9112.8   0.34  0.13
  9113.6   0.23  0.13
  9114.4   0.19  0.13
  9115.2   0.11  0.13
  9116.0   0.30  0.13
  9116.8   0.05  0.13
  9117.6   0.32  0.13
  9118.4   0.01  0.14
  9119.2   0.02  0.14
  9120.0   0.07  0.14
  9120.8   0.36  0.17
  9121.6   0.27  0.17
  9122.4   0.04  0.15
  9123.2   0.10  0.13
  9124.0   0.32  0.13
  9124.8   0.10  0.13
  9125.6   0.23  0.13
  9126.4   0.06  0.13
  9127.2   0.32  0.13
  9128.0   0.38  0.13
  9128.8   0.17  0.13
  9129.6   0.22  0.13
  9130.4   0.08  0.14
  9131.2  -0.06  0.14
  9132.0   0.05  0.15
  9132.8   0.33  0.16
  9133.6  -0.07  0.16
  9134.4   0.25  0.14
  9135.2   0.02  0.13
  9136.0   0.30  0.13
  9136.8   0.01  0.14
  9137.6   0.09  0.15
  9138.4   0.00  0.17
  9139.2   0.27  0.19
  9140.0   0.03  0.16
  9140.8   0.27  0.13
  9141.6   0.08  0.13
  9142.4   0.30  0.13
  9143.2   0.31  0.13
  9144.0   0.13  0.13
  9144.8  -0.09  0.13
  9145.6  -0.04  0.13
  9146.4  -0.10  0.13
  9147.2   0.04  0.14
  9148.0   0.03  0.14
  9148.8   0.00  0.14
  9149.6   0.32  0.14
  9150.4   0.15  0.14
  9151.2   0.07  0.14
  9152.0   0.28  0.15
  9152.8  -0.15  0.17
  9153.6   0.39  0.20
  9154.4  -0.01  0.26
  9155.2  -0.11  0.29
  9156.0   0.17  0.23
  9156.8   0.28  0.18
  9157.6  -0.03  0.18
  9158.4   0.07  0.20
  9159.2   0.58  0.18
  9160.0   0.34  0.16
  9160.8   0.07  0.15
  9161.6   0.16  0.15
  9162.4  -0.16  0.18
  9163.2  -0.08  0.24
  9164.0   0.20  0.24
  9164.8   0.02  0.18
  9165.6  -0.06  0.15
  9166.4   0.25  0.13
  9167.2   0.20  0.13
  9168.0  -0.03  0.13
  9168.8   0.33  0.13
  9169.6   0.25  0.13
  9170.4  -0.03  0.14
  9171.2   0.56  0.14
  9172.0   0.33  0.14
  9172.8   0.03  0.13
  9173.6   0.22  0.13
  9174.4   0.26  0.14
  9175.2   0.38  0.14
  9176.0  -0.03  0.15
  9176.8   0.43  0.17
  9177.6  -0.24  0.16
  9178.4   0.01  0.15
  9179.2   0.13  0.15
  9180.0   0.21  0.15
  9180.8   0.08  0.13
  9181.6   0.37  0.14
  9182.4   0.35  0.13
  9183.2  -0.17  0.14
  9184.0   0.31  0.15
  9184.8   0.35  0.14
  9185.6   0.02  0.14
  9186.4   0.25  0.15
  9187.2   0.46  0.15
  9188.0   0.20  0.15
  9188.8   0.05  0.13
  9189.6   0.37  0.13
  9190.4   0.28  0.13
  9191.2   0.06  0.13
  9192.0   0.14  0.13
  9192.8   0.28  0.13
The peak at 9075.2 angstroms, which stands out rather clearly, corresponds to H-beta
